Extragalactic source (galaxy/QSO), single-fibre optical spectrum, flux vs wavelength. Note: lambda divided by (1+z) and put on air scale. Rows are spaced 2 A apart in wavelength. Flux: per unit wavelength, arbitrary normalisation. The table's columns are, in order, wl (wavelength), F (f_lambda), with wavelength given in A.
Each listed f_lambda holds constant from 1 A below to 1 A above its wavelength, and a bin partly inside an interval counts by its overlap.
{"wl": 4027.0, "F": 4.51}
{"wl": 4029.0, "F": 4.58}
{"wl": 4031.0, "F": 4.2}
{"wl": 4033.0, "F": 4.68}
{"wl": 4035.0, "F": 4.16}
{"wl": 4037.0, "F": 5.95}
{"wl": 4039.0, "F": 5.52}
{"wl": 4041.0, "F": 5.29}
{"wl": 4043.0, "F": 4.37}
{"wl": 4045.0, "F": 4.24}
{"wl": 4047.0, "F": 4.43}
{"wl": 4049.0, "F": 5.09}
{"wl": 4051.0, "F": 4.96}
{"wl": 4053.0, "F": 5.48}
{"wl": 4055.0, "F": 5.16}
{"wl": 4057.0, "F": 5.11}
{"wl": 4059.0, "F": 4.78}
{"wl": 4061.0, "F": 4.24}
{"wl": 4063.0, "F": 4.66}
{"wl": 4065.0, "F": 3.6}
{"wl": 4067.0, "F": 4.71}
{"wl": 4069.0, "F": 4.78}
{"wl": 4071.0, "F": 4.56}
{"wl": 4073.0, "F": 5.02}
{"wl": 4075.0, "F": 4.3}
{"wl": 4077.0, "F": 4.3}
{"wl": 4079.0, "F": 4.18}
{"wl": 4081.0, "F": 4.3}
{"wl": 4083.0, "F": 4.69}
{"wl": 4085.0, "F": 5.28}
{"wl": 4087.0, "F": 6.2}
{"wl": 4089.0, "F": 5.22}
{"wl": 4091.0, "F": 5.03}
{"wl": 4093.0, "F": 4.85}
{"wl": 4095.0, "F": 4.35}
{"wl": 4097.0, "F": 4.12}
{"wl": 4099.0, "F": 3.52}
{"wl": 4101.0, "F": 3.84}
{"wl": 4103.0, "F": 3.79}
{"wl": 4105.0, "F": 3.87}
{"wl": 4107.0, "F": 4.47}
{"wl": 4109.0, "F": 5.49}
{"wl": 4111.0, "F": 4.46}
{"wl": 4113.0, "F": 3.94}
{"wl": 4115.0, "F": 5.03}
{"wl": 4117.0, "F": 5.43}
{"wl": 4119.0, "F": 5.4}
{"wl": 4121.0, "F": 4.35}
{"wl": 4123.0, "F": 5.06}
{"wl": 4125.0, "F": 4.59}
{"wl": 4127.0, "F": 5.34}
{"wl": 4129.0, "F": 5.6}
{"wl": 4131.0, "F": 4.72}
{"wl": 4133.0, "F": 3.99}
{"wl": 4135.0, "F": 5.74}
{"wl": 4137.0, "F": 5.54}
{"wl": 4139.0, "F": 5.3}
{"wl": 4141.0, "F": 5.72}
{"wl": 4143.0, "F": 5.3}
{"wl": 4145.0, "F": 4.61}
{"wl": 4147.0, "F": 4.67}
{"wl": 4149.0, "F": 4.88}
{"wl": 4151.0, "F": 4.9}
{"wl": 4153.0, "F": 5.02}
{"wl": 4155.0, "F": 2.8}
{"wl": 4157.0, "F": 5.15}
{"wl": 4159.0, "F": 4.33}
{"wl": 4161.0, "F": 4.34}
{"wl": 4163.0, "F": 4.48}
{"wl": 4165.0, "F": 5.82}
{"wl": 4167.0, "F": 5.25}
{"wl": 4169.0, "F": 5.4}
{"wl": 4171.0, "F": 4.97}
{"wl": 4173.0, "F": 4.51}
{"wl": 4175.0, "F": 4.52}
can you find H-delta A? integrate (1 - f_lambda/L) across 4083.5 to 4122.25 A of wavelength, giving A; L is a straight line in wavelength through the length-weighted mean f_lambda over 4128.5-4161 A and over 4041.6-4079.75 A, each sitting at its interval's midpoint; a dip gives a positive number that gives 0.68 A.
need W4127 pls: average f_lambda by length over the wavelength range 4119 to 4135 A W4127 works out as 4.9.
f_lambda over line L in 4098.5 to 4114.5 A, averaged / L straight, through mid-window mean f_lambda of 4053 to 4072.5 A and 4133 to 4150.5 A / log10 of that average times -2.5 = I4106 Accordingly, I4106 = 0.17 mag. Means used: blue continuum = 4.68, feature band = 4.22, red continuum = 5.14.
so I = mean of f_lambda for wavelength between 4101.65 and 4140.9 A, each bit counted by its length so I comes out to 4.86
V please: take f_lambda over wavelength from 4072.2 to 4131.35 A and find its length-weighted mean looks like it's 4.69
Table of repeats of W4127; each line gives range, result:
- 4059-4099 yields 4.63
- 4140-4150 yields 5.04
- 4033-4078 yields 4.76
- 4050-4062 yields 4.96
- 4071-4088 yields 4.77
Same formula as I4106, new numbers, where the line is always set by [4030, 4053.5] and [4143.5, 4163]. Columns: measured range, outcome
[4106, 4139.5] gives -0.08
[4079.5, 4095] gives -0.06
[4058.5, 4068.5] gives 0.09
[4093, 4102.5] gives 0.16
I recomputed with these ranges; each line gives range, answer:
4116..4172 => 4.95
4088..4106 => 4.29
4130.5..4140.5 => 5.11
